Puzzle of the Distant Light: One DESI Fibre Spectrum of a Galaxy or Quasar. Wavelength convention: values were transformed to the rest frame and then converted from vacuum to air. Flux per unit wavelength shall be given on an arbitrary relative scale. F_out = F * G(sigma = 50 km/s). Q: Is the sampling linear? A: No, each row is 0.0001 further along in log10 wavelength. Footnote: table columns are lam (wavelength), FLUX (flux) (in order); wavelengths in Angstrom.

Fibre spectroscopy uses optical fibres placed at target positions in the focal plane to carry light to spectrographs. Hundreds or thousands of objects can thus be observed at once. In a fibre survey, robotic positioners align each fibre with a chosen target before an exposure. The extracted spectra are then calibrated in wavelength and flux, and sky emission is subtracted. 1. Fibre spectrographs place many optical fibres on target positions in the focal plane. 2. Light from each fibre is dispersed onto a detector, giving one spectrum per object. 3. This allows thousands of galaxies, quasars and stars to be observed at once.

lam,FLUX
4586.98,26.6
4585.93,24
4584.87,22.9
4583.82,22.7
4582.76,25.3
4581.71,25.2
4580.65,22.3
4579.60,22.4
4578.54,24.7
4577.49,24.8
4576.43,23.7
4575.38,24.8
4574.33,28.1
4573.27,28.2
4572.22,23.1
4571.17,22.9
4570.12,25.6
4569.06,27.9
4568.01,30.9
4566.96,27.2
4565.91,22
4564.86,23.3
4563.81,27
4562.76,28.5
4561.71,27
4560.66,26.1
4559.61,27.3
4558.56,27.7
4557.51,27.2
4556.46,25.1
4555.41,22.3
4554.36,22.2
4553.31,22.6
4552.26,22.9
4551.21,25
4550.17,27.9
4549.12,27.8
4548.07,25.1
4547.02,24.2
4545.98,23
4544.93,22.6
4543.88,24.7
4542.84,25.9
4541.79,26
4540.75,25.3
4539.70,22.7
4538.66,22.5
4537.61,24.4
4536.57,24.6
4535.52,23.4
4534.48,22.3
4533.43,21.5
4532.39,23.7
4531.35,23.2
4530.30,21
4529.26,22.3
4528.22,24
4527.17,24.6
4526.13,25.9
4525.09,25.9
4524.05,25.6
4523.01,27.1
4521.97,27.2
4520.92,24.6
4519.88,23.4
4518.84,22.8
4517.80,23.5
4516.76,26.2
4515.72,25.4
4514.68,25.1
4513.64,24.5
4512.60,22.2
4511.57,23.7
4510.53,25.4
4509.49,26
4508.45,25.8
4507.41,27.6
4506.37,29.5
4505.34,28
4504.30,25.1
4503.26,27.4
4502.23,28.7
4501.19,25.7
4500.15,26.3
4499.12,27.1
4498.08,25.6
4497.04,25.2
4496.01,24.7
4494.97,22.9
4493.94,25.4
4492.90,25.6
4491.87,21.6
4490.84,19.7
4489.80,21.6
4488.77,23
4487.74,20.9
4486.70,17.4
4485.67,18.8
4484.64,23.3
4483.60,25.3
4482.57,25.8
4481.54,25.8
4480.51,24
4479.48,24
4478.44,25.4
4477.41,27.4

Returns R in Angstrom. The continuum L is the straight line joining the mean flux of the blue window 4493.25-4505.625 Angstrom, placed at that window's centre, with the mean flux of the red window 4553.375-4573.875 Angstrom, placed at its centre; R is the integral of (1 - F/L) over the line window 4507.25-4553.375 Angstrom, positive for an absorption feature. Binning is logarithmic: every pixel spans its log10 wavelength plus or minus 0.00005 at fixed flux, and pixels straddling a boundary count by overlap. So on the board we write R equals 2.52 Angstrom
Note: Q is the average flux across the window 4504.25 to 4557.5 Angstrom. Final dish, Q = 24.6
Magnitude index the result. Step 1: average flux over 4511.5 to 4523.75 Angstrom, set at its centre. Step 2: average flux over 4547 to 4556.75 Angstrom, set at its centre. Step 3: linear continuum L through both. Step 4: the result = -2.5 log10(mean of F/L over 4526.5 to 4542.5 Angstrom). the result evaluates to 0.05 mag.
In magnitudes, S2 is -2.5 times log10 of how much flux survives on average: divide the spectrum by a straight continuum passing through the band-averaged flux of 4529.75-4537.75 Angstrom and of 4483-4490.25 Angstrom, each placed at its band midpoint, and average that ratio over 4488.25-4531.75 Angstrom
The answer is -0.12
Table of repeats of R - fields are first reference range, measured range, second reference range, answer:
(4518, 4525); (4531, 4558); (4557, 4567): 1.69 Angstrom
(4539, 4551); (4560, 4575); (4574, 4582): -1.03 Angstrom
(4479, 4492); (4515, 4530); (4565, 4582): -0.80 Angstrom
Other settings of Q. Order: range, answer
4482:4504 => 23.9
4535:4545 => 24.3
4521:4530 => 25.2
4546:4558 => 24.7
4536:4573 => 25.2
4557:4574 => 26.4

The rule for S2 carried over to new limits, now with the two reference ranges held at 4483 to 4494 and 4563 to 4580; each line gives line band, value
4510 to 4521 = -0.05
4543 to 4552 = -0.02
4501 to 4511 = -0.19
